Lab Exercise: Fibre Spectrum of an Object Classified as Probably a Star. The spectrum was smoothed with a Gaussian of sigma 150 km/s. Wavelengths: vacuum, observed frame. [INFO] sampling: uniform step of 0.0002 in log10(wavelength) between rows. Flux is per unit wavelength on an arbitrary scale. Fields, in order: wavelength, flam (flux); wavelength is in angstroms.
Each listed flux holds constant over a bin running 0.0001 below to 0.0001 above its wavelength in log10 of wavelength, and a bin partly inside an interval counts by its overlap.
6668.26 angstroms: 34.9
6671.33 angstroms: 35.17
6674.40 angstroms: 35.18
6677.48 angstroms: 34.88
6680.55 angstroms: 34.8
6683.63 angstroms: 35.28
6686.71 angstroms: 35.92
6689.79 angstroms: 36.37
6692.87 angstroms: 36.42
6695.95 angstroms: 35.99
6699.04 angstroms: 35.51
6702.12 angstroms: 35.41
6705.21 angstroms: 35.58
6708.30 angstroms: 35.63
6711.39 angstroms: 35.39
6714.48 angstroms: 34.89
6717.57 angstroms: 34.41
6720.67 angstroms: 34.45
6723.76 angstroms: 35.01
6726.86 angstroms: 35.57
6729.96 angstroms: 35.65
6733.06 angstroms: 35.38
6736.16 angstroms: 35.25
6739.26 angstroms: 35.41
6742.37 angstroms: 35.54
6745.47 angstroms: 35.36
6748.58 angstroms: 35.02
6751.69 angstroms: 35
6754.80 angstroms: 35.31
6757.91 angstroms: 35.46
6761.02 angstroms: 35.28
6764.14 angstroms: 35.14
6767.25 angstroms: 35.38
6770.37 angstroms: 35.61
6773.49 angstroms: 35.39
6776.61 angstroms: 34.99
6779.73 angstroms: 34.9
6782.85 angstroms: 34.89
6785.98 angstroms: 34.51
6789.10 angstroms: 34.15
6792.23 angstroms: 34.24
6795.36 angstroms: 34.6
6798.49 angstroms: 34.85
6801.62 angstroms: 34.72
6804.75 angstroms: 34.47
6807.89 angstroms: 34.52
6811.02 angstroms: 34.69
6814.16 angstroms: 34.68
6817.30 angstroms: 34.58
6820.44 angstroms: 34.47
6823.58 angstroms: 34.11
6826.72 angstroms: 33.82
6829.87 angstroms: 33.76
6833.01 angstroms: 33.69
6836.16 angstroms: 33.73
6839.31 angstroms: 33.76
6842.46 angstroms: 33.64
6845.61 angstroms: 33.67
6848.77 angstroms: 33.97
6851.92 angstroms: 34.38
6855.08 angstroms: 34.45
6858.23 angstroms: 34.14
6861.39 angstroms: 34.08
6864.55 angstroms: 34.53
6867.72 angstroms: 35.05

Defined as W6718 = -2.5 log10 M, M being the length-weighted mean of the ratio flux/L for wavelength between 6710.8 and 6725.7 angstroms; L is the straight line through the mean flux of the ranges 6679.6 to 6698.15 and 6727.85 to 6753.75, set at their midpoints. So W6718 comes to 0.02 mag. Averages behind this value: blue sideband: 35.8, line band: 34.8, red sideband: 35.3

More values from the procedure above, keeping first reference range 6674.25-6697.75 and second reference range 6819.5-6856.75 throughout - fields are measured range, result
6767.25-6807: -0.009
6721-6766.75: -0.010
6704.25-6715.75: 0.000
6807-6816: -0.013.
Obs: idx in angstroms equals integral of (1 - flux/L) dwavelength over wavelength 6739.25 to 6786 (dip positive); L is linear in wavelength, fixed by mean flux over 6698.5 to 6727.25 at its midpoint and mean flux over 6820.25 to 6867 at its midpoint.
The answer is -0.7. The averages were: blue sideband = 35.2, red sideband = 34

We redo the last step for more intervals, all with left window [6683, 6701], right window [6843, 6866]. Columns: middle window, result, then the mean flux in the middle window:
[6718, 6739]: 0.2 angstroms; 35.2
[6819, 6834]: 0.2 angstroms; 34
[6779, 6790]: 0.1 angstroms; 34.6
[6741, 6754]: 0.0 angstroms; 35.2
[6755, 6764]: 0.0 angstroms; 35.3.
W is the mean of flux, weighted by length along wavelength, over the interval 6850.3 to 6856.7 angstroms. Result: 34.5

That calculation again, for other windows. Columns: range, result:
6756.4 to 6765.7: 35.3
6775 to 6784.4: 34.9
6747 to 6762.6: 35.2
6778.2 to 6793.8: 34.5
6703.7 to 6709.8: 35.6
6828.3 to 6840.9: 33.7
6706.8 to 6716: 35.3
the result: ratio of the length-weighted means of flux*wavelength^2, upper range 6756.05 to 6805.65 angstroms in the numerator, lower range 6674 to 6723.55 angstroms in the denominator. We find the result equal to 1.01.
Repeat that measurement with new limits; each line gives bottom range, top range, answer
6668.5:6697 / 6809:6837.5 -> 1.00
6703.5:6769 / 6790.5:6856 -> 1.00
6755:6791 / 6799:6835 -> 0.99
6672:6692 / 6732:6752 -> 1.01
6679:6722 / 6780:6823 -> 1.01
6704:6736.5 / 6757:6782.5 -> 1.02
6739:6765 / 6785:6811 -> 0.99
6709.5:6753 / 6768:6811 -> 1.01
